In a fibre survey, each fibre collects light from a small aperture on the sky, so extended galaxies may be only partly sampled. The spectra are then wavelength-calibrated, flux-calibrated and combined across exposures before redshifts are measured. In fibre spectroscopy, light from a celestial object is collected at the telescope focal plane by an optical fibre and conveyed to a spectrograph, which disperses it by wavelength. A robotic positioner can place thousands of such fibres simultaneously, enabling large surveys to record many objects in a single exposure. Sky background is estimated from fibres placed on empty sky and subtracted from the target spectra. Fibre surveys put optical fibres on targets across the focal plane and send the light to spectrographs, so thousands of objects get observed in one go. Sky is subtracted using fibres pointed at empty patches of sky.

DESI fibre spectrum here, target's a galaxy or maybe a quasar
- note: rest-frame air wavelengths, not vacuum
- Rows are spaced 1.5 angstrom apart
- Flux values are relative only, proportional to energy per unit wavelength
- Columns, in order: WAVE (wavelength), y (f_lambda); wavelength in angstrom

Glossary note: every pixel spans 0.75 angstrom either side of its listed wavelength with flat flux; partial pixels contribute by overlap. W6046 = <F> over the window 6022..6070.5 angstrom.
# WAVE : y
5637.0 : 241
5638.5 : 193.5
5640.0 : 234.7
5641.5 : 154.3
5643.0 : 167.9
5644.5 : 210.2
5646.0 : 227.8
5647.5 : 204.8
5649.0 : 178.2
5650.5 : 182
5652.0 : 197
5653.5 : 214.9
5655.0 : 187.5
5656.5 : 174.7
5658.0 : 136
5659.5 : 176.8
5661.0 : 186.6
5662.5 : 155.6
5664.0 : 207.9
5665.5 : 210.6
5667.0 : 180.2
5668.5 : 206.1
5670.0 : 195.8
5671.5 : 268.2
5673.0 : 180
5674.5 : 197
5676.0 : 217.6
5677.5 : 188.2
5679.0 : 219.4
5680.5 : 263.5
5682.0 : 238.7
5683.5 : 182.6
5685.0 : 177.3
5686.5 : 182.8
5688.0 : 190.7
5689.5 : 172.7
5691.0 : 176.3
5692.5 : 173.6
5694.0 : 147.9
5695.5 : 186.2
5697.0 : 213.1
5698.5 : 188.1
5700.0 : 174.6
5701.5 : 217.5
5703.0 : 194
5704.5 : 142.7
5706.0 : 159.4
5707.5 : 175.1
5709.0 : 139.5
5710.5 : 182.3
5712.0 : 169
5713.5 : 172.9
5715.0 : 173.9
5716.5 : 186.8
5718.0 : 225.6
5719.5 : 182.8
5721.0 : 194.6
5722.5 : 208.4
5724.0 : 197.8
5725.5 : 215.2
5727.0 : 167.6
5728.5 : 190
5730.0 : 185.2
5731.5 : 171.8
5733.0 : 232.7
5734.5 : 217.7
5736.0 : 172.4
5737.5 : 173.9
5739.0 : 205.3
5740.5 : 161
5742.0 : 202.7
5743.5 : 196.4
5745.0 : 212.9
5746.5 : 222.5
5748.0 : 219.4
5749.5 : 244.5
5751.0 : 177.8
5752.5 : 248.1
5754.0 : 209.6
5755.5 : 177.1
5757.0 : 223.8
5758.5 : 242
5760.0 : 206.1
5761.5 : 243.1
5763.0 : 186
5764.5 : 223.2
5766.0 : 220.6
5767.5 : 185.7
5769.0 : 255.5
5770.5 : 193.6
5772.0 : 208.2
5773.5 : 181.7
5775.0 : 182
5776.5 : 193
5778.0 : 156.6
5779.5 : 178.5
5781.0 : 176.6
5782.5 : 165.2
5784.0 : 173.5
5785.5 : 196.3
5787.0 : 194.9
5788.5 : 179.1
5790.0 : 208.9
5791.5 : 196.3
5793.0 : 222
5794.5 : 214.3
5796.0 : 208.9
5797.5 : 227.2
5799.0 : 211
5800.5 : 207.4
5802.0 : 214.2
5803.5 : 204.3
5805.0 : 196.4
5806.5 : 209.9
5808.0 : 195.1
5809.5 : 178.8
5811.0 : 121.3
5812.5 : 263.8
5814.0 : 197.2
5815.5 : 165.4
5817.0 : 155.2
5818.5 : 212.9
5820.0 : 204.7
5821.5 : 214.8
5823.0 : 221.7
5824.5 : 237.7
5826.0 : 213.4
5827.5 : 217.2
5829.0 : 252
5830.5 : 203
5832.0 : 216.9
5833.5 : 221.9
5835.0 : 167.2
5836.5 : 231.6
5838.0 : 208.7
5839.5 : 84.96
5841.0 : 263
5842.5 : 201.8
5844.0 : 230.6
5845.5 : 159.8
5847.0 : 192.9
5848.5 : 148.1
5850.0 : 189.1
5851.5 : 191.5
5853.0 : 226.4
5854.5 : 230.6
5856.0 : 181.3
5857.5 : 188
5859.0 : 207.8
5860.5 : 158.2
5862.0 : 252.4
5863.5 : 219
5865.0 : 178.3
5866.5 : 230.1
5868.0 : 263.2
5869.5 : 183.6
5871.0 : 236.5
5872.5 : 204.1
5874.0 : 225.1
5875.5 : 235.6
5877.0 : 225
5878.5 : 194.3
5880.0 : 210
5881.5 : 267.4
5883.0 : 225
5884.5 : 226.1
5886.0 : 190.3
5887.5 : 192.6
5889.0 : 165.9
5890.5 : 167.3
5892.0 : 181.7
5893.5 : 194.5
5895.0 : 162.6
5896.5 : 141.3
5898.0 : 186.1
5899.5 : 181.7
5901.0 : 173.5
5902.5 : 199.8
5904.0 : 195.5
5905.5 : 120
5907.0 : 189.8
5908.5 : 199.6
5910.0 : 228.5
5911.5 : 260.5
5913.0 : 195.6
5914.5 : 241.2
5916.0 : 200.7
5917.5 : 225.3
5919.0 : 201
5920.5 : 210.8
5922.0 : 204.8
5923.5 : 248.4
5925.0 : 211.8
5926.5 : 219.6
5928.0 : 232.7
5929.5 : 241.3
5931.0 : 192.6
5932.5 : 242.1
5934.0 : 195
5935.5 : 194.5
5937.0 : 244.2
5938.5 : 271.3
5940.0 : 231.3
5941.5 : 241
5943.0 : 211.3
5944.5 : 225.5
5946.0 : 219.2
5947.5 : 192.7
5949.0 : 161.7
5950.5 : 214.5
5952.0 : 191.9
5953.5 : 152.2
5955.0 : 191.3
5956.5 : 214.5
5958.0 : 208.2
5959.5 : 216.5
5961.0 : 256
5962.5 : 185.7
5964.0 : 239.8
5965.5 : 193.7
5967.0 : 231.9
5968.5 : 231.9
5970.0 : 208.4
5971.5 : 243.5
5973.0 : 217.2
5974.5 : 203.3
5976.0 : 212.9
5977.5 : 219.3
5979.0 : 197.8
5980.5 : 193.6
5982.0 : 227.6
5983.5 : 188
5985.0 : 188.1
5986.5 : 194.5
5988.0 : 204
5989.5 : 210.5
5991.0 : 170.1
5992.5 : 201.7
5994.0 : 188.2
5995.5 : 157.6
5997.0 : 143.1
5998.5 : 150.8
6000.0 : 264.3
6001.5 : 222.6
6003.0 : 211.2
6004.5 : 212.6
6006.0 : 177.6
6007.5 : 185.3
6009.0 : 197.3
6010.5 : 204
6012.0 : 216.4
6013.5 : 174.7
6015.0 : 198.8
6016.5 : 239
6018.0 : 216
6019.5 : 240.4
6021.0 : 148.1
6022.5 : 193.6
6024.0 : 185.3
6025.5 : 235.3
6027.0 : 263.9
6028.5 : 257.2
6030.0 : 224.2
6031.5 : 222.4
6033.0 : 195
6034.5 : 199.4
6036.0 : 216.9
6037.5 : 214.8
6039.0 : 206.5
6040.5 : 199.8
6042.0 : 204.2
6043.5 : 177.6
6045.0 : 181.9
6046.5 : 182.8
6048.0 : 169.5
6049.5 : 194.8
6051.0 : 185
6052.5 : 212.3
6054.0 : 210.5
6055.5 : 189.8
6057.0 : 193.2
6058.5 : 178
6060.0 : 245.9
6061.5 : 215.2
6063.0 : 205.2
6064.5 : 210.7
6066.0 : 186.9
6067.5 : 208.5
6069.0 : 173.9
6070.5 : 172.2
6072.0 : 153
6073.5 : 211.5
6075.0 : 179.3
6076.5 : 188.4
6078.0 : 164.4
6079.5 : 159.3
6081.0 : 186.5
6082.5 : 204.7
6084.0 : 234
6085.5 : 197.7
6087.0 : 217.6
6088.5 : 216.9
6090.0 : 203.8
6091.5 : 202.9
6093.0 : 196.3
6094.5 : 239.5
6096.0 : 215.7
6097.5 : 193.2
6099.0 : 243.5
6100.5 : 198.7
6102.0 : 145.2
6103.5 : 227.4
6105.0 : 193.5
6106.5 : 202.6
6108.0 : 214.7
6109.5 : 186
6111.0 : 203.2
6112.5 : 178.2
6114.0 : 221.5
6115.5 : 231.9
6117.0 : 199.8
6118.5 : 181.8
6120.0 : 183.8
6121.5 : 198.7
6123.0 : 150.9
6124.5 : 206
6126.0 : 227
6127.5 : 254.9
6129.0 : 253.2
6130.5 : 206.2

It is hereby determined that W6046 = 204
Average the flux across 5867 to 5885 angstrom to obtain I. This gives 225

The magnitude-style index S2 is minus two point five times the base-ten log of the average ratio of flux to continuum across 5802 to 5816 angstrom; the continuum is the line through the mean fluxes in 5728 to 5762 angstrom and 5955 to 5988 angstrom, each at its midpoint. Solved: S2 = 0.07 mag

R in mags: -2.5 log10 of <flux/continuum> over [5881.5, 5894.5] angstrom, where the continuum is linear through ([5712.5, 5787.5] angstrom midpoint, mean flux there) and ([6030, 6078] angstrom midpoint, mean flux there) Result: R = 0.005 mag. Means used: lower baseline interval 199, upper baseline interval 196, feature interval 197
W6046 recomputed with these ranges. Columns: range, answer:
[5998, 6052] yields 205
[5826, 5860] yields 201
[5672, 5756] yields 193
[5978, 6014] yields 195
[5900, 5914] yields 196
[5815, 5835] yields 209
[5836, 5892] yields 205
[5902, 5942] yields 216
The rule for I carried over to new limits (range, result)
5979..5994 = 197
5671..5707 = 193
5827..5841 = 203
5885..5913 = 186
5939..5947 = 226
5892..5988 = 208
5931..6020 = 207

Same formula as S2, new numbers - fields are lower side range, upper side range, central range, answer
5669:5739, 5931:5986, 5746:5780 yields -0.06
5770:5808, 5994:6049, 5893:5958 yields -0.03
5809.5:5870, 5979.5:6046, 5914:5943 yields -0.11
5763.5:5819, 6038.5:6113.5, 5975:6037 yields -0.04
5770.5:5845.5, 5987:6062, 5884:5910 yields 0.11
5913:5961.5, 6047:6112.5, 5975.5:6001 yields 0.08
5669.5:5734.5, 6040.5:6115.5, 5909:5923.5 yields -0.13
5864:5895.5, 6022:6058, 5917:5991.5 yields -0.03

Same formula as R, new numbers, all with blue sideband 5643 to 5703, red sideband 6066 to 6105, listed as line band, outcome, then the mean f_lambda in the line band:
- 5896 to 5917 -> 0.01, 195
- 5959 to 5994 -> -0.07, 210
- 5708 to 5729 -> 0.05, 186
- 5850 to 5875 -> -0.08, 211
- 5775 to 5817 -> 0.01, 194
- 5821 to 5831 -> -0.15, 224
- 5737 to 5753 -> -0.06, 206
